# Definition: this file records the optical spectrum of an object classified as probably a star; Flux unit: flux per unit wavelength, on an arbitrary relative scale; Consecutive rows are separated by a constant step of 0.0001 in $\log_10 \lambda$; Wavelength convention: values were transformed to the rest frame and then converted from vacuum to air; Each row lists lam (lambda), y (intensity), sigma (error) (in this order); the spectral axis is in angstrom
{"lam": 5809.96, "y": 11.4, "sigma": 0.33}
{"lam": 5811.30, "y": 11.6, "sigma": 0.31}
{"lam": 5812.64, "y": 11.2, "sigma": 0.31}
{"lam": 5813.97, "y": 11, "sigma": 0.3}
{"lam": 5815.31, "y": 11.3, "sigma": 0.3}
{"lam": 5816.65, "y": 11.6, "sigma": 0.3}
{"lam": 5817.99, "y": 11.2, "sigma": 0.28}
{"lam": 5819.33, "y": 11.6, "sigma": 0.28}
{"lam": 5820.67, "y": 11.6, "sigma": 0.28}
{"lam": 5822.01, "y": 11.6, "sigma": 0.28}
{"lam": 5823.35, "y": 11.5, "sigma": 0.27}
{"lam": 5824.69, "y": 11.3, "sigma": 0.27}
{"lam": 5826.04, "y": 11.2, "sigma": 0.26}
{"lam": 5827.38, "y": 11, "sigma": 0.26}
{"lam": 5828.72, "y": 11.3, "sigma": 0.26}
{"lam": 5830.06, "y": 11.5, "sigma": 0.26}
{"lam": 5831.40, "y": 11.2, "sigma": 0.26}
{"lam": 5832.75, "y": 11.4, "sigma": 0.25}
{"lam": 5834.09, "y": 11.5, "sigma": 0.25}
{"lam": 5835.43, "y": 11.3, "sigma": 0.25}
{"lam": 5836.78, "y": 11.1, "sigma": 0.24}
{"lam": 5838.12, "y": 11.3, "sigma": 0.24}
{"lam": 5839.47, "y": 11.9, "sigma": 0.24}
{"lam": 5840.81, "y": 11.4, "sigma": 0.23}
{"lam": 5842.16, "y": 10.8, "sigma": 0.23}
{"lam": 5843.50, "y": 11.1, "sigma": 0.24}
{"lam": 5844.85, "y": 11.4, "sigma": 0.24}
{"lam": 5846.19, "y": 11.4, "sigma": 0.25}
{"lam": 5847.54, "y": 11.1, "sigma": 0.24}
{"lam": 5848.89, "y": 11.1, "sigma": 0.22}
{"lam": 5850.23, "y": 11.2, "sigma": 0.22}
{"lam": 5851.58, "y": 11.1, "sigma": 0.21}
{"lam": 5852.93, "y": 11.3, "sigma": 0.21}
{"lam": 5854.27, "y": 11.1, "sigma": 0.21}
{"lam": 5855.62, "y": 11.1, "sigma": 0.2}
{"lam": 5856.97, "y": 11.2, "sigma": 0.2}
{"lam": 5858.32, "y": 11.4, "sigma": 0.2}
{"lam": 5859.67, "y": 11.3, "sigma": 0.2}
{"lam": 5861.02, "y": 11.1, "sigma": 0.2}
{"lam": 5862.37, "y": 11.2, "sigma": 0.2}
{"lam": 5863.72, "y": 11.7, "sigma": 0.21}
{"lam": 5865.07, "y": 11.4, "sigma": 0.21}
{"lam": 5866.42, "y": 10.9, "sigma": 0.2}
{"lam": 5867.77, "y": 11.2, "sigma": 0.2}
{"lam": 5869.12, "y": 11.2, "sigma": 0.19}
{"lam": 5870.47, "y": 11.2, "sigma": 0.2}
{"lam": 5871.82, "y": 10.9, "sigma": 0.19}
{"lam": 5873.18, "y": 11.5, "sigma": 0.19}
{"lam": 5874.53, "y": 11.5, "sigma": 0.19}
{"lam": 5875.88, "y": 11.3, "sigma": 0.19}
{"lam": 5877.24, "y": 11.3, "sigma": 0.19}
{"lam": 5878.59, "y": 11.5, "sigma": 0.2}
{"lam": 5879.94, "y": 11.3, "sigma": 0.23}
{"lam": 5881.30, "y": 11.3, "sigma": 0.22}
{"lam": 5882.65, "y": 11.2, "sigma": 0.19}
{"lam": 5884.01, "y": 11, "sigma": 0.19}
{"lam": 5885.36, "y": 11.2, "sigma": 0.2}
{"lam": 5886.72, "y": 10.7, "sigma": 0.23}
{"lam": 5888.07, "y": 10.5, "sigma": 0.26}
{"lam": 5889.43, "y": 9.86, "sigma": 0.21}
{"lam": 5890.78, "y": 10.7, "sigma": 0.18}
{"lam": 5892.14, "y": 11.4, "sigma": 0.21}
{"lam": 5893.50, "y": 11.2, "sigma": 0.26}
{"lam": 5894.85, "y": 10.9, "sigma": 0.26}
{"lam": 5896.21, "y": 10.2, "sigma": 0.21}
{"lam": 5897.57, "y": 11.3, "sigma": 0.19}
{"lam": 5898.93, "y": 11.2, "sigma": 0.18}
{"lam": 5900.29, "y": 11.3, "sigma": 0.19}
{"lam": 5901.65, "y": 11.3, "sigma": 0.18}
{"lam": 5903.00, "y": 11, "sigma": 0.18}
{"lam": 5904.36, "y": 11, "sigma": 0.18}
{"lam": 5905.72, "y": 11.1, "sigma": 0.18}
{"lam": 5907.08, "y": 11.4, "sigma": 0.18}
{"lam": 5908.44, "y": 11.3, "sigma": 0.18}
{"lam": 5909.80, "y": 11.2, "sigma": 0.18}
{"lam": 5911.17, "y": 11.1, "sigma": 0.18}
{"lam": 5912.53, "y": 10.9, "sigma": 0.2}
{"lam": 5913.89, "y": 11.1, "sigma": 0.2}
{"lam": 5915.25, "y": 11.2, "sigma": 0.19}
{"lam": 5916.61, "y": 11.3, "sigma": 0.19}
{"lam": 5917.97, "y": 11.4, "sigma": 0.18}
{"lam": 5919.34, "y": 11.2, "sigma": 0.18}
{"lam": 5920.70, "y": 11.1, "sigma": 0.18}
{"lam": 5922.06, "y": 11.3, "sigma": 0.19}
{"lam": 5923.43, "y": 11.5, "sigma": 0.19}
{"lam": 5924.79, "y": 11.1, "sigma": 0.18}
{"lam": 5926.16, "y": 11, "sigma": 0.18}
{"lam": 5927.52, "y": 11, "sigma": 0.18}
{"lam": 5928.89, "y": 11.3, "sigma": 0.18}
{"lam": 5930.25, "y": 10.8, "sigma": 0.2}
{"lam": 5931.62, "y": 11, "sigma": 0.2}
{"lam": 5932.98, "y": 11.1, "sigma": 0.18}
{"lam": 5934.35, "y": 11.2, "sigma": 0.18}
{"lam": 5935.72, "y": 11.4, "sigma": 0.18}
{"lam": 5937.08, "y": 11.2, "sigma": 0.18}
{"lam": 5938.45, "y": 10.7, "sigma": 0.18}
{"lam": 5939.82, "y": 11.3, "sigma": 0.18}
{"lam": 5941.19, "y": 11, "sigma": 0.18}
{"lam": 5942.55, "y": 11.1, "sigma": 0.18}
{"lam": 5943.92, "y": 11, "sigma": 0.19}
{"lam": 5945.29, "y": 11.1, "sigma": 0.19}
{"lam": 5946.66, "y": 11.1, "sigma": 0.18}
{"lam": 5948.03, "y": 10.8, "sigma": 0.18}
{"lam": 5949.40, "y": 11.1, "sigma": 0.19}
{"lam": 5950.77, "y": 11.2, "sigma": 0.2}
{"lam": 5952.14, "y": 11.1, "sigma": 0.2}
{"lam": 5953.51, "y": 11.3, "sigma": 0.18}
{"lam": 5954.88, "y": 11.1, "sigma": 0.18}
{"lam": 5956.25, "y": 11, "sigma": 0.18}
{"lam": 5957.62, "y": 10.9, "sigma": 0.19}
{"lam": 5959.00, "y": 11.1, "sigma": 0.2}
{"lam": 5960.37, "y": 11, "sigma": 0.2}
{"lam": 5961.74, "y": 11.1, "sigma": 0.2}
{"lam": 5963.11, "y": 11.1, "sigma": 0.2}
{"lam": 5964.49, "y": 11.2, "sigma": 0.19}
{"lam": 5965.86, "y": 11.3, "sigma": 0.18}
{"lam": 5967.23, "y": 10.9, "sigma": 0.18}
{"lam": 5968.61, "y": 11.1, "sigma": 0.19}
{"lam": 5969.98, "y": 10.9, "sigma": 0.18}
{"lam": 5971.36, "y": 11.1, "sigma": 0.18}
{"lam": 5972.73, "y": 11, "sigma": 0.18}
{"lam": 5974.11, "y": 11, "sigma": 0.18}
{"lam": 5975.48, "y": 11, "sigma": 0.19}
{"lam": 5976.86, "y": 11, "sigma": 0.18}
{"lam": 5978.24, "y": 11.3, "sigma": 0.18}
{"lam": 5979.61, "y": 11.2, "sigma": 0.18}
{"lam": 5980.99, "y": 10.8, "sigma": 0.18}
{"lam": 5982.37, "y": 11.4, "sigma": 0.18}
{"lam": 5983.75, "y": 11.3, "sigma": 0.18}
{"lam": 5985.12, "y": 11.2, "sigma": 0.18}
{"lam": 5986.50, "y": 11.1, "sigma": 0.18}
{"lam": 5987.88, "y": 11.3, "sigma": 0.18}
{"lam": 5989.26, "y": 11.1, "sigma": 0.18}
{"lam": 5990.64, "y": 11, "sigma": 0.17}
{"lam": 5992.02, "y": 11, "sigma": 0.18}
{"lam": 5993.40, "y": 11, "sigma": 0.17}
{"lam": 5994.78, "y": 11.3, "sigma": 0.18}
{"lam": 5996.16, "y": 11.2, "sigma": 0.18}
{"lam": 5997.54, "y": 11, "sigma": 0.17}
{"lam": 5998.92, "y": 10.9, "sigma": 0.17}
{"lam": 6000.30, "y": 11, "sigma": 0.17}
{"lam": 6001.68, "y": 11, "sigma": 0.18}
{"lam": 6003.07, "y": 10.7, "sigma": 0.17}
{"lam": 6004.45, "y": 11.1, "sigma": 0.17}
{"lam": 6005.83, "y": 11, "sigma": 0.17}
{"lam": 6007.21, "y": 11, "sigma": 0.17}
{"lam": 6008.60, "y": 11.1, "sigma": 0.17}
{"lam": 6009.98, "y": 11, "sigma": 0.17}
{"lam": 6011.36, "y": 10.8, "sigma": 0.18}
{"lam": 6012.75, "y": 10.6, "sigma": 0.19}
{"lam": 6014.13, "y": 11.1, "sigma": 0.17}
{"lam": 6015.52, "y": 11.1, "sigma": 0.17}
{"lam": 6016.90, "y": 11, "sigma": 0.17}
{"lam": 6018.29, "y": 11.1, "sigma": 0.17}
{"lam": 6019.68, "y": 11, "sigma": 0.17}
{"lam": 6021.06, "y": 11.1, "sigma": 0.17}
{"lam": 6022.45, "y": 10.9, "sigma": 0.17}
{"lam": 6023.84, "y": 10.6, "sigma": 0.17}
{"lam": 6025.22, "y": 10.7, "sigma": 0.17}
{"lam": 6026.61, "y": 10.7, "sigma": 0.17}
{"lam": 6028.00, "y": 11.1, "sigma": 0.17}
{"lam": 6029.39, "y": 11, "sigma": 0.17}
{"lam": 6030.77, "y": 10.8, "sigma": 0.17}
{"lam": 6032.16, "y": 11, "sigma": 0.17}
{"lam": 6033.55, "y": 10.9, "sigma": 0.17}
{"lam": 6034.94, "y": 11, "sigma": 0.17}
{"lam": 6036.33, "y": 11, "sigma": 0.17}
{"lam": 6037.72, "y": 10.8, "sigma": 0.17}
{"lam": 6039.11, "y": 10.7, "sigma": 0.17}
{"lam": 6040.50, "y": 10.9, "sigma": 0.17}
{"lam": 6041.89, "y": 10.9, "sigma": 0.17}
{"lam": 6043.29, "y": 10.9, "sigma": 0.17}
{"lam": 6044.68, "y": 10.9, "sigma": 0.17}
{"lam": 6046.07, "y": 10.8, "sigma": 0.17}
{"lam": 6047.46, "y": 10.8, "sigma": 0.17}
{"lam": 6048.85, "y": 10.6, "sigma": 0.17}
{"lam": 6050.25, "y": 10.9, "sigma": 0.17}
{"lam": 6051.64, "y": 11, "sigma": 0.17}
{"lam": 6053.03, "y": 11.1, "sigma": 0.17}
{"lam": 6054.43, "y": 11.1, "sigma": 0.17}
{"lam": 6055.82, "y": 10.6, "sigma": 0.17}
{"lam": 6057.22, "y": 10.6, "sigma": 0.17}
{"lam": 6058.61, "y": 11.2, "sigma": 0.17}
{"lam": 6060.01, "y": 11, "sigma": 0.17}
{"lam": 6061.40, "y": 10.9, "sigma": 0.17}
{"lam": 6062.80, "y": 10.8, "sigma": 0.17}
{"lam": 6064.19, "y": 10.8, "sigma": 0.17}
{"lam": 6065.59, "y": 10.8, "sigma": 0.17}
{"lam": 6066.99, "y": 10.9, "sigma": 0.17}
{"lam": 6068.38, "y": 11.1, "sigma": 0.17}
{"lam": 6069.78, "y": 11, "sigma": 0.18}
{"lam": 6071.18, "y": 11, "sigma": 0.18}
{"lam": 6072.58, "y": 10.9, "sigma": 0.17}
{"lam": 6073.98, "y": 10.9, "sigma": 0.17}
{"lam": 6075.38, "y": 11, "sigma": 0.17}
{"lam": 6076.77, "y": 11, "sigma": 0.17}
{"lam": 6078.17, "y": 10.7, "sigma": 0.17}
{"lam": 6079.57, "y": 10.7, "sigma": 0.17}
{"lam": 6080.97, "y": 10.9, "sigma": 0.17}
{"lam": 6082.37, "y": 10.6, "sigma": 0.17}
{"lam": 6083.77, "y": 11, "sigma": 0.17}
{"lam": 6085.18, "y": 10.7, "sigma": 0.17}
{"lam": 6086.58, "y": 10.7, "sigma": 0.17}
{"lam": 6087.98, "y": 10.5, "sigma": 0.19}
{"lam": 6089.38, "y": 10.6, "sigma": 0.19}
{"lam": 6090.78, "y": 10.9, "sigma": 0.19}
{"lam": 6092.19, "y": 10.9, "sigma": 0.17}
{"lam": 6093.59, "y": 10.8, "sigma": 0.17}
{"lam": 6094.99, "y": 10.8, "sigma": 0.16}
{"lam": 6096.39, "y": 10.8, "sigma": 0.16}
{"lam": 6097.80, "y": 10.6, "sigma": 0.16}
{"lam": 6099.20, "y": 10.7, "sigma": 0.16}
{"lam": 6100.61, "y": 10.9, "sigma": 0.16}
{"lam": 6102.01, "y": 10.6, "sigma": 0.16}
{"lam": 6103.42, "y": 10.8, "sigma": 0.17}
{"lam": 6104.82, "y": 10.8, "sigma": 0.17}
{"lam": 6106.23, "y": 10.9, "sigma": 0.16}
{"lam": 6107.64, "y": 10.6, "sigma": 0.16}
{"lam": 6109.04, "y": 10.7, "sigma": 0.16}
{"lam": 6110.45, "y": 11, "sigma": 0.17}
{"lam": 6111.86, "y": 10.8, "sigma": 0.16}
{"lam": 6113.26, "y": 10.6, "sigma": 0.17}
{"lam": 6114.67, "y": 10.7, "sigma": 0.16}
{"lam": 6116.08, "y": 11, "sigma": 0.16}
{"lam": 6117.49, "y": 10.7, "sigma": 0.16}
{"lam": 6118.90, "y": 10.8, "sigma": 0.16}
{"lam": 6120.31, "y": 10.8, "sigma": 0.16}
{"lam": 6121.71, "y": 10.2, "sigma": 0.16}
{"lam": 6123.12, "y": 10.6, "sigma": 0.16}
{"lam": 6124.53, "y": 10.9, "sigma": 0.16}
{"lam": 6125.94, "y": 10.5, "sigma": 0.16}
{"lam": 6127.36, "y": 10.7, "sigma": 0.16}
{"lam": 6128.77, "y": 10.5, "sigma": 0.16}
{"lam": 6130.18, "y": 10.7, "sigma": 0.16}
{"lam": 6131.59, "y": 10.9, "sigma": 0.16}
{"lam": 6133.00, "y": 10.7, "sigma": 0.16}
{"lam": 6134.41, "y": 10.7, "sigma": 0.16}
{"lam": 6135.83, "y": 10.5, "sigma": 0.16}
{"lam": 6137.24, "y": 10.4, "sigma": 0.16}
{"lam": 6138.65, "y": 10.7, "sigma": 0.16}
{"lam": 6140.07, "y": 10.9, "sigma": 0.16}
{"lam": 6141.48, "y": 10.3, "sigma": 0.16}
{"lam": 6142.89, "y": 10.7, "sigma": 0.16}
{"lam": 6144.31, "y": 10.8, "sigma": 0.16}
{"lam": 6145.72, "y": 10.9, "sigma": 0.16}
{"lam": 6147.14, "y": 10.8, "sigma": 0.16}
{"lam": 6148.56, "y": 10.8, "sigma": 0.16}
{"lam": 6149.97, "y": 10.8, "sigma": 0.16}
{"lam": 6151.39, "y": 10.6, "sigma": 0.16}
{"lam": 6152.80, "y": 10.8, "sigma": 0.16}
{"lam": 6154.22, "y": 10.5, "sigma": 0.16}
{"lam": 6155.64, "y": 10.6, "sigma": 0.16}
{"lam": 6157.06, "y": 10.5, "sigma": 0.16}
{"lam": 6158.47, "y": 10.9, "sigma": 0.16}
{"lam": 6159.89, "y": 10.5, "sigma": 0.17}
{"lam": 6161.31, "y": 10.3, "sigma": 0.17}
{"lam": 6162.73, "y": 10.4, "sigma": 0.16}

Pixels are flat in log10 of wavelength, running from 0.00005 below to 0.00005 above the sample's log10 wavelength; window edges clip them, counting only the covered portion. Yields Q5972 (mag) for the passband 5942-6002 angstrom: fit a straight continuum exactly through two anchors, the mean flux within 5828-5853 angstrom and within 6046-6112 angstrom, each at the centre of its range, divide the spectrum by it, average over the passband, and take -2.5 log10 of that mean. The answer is -0.01 mag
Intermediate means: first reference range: 11.3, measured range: 11.1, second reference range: 10.8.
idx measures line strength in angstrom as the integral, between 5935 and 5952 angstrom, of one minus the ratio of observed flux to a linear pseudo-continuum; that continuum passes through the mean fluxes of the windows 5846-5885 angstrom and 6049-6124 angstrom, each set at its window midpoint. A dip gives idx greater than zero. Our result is 0.0 angstrom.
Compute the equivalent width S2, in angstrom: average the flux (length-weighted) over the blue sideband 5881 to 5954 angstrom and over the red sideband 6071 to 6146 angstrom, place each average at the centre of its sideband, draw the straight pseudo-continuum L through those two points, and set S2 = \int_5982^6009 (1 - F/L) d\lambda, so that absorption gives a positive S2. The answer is -0.3 angstrom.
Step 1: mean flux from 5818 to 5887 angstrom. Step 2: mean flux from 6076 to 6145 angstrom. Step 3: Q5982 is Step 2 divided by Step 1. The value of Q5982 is 0.95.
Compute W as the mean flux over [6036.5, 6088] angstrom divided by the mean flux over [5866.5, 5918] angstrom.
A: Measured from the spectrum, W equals 0.98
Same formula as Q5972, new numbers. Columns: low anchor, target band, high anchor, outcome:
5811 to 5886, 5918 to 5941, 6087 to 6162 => -0.002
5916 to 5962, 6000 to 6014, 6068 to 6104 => 0.004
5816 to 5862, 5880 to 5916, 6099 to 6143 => 0.014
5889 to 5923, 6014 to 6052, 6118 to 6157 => -0.004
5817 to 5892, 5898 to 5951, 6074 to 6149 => -0.005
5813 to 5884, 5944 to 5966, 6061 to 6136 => -0.002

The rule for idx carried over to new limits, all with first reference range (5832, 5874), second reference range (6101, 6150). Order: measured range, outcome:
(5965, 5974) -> 0.0 angstrom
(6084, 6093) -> 0.0 angstrom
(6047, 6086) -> -0.2 angstrom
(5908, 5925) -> -0.1 angstrom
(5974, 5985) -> -0.1 angstrom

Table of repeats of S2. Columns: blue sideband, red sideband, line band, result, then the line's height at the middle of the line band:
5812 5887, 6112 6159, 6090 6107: -0.05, 10.8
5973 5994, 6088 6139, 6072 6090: 0.05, 10.8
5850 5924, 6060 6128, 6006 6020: -0.07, 10.9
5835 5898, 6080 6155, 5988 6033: -0.29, 10.9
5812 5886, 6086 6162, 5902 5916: 0.03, 11.2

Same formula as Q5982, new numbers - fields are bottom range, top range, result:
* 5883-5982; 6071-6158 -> 0.97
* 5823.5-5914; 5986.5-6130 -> 0.97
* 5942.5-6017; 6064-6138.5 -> 0.97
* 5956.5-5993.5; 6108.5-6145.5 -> 0.96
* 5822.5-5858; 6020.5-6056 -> 0.97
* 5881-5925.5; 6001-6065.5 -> 0.98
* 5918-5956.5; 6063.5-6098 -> 0.97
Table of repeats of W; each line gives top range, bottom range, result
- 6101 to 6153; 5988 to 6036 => 0.98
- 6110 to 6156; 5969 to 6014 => 0.97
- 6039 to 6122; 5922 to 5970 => 0.98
